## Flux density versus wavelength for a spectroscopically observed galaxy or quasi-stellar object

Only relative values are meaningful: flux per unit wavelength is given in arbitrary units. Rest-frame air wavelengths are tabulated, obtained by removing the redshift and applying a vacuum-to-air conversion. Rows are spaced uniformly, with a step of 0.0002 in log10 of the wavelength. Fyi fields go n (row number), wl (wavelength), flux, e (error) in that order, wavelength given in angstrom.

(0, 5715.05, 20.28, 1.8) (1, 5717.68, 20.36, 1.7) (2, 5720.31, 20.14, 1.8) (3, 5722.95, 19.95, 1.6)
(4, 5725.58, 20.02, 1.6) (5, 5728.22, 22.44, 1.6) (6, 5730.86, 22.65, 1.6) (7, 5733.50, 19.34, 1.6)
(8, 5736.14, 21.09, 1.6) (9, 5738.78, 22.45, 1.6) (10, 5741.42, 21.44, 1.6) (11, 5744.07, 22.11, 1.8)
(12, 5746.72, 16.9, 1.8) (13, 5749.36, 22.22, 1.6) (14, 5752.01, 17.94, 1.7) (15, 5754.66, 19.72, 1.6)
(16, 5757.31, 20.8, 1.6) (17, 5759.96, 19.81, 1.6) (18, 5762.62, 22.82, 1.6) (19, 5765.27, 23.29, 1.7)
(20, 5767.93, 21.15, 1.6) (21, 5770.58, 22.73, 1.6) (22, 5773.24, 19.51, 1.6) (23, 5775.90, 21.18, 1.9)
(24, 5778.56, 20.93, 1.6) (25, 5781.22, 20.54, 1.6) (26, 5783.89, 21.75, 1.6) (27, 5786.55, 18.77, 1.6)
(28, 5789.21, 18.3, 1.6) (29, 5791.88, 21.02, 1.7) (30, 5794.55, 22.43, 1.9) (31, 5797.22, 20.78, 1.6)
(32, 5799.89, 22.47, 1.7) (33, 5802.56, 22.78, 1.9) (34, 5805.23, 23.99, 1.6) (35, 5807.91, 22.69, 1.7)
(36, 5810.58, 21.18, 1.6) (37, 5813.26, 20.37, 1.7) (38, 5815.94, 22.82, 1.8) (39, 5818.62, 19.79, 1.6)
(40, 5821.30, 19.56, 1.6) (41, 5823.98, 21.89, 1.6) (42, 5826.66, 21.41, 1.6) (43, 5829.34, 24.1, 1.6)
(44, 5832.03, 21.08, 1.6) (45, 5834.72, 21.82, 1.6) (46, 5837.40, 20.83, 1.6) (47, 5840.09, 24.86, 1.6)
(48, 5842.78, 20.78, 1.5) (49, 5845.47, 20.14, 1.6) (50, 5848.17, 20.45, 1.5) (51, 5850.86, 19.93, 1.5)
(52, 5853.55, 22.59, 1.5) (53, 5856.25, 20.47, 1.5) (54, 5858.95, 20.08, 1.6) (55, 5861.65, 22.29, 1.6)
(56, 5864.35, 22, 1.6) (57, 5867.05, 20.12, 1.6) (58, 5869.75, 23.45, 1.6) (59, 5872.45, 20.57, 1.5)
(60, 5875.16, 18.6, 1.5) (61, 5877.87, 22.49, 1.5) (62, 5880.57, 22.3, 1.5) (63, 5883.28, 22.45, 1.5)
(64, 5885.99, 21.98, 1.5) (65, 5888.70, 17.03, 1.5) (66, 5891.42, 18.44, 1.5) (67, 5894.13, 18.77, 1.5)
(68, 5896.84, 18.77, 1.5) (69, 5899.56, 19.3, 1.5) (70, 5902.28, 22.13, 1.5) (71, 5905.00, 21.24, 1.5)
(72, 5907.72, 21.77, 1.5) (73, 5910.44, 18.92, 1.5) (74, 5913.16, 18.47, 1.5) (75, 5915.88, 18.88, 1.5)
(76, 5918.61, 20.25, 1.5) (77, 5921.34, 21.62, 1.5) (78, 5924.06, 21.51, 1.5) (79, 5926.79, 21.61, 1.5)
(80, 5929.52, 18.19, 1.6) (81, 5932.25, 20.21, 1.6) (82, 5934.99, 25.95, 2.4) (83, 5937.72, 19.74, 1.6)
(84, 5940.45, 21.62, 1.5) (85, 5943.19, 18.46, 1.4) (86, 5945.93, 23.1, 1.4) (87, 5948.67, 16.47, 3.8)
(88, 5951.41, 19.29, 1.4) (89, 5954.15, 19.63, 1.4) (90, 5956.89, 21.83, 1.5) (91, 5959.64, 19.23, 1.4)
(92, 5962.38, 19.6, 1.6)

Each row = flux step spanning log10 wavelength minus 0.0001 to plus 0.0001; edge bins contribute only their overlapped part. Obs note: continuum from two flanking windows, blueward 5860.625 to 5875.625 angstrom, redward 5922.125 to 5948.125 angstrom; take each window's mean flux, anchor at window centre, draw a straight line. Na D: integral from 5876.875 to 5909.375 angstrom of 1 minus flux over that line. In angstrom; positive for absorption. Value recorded 1.04 angstrom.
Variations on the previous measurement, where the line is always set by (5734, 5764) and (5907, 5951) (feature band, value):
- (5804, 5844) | -2.5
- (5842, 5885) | -1.5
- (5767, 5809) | -1.5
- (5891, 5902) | 0.7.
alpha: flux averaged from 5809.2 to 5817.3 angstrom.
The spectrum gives 21.5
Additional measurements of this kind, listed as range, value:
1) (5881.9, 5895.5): 19.7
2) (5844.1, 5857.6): 20.7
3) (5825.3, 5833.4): 22.2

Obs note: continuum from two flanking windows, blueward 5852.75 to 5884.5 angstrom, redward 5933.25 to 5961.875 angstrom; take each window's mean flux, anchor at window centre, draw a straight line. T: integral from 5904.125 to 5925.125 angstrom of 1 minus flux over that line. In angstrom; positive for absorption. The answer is 0.59 angstrom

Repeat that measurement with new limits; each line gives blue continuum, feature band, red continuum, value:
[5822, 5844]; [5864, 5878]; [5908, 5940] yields 0.25 angstrom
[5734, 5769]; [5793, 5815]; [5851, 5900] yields -1.39 angstrom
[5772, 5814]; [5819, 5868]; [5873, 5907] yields -1.42 angstrom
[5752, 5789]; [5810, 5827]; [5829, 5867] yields 0.17 angstrom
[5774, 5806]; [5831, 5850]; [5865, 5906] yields -0.51 angstrom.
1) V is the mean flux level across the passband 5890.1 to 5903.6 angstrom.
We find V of 19.5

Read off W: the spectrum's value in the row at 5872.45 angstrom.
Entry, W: 20.57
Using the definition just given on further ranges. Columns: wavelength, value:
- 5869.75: 23.45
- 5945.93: 23.1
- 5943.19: 18.46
